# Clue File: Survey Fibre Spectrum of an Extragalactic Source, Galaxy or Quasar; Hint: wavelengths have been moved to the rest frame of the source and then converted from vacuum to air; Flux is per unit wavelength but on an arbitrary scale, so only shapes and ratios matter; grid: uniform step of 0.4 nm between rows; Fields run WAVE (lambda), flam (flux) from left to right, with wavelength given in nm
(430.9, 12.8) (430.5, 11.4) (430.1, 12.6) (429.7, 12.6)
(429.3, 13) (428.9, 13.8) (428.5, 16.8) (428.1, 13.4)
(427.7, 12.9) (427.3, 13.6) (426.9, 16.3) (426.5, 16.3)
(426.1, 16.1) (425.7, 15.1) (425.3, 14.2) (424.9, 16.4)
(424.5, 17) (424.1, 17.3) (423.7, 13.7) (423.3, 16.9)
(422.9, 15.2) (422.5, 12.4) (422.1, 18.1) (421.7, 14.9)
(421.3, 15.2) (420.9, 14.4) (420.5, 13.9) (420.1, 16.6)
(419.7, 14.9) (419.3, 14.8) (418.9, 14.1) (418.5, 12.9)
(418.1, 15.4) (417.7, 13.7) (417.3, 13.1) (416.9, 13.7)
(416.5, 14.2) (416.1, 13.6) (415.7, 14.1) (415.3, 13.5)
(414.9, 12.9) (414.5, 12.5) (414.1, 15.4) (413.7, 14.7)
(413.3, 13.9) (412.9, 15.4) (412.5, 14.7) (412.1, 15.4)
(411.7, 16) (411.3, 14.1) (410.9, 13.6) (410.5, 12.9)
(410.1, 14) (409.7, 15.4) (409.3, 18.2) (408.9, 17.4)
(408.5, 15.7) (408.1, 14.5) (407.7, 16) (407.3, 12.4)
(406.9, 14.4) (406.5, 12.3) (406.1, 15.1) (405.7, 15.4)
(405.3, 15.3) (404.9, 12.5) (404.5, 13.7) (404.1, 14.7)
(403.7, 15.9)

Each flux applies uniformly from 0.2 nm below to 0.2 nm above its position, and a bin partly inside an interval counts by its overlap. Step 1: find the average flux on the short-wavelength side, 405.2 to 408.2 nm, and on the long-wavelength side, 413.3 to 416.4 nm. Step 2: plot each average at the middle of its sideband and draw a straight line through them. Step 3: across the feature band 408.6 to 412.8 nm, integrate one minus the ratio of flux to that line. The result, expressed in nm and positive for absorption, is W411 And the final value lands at -0.32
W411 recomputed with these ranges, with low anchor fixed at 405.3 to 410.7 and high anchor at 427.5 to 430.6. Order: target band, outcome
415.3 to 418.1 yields 0.09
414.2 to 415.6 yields 0.12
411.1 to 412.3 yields -0.04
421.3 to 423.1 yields -0.17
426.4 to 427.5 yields -0.15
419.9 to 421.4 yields -0.11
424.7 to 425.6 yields -0.11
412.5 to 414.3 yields -0.04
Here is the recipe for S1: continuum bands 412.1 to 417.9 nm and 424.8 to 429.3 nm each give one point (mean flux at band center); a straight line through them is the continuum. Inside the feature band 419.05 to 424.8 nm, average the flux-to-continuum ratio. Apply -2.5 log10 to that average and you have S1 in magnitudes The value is -0.06 mag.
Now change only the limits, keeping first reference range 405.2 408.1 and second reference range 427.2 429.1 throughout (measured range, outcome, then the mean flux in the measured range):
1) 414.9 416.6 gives 0.04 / 13.7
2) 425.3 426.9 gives -0.11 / 15.7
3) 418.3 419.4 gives 0.03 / 13.9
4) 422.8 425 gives -0.14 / 16.1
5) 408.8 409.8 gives -0.19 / 17.1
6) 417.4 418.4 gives 0.00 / 14.2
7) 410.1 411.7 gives 0.03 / 13.9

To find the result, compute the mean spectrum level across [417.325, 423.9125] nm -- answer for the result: 14.8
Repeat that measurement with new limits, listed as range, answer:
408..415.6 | 14.7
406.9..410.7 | 15.1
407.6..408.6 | 15.3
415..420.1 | 14.1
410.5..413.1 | 14.7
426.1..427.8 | 15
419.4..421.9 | 15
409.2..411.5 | 14.5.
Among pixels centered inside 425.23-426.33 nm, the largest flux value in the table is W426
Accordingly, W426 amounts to 16.1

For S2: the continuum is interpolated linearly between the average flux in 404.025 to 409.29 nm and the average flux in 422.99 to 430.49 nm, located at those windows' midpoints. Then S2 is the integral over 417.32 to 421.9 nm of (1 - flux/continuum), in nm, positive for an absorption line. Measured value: 0.06 nm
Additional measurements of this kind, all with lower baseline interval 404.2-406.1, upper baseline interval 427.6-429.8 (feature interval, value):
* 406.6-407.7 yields 0.04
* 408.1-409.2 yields -0.16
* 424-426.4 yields -0.36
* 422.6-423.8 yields -0.10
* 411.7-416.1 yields -0.04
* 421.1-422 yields -0.09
